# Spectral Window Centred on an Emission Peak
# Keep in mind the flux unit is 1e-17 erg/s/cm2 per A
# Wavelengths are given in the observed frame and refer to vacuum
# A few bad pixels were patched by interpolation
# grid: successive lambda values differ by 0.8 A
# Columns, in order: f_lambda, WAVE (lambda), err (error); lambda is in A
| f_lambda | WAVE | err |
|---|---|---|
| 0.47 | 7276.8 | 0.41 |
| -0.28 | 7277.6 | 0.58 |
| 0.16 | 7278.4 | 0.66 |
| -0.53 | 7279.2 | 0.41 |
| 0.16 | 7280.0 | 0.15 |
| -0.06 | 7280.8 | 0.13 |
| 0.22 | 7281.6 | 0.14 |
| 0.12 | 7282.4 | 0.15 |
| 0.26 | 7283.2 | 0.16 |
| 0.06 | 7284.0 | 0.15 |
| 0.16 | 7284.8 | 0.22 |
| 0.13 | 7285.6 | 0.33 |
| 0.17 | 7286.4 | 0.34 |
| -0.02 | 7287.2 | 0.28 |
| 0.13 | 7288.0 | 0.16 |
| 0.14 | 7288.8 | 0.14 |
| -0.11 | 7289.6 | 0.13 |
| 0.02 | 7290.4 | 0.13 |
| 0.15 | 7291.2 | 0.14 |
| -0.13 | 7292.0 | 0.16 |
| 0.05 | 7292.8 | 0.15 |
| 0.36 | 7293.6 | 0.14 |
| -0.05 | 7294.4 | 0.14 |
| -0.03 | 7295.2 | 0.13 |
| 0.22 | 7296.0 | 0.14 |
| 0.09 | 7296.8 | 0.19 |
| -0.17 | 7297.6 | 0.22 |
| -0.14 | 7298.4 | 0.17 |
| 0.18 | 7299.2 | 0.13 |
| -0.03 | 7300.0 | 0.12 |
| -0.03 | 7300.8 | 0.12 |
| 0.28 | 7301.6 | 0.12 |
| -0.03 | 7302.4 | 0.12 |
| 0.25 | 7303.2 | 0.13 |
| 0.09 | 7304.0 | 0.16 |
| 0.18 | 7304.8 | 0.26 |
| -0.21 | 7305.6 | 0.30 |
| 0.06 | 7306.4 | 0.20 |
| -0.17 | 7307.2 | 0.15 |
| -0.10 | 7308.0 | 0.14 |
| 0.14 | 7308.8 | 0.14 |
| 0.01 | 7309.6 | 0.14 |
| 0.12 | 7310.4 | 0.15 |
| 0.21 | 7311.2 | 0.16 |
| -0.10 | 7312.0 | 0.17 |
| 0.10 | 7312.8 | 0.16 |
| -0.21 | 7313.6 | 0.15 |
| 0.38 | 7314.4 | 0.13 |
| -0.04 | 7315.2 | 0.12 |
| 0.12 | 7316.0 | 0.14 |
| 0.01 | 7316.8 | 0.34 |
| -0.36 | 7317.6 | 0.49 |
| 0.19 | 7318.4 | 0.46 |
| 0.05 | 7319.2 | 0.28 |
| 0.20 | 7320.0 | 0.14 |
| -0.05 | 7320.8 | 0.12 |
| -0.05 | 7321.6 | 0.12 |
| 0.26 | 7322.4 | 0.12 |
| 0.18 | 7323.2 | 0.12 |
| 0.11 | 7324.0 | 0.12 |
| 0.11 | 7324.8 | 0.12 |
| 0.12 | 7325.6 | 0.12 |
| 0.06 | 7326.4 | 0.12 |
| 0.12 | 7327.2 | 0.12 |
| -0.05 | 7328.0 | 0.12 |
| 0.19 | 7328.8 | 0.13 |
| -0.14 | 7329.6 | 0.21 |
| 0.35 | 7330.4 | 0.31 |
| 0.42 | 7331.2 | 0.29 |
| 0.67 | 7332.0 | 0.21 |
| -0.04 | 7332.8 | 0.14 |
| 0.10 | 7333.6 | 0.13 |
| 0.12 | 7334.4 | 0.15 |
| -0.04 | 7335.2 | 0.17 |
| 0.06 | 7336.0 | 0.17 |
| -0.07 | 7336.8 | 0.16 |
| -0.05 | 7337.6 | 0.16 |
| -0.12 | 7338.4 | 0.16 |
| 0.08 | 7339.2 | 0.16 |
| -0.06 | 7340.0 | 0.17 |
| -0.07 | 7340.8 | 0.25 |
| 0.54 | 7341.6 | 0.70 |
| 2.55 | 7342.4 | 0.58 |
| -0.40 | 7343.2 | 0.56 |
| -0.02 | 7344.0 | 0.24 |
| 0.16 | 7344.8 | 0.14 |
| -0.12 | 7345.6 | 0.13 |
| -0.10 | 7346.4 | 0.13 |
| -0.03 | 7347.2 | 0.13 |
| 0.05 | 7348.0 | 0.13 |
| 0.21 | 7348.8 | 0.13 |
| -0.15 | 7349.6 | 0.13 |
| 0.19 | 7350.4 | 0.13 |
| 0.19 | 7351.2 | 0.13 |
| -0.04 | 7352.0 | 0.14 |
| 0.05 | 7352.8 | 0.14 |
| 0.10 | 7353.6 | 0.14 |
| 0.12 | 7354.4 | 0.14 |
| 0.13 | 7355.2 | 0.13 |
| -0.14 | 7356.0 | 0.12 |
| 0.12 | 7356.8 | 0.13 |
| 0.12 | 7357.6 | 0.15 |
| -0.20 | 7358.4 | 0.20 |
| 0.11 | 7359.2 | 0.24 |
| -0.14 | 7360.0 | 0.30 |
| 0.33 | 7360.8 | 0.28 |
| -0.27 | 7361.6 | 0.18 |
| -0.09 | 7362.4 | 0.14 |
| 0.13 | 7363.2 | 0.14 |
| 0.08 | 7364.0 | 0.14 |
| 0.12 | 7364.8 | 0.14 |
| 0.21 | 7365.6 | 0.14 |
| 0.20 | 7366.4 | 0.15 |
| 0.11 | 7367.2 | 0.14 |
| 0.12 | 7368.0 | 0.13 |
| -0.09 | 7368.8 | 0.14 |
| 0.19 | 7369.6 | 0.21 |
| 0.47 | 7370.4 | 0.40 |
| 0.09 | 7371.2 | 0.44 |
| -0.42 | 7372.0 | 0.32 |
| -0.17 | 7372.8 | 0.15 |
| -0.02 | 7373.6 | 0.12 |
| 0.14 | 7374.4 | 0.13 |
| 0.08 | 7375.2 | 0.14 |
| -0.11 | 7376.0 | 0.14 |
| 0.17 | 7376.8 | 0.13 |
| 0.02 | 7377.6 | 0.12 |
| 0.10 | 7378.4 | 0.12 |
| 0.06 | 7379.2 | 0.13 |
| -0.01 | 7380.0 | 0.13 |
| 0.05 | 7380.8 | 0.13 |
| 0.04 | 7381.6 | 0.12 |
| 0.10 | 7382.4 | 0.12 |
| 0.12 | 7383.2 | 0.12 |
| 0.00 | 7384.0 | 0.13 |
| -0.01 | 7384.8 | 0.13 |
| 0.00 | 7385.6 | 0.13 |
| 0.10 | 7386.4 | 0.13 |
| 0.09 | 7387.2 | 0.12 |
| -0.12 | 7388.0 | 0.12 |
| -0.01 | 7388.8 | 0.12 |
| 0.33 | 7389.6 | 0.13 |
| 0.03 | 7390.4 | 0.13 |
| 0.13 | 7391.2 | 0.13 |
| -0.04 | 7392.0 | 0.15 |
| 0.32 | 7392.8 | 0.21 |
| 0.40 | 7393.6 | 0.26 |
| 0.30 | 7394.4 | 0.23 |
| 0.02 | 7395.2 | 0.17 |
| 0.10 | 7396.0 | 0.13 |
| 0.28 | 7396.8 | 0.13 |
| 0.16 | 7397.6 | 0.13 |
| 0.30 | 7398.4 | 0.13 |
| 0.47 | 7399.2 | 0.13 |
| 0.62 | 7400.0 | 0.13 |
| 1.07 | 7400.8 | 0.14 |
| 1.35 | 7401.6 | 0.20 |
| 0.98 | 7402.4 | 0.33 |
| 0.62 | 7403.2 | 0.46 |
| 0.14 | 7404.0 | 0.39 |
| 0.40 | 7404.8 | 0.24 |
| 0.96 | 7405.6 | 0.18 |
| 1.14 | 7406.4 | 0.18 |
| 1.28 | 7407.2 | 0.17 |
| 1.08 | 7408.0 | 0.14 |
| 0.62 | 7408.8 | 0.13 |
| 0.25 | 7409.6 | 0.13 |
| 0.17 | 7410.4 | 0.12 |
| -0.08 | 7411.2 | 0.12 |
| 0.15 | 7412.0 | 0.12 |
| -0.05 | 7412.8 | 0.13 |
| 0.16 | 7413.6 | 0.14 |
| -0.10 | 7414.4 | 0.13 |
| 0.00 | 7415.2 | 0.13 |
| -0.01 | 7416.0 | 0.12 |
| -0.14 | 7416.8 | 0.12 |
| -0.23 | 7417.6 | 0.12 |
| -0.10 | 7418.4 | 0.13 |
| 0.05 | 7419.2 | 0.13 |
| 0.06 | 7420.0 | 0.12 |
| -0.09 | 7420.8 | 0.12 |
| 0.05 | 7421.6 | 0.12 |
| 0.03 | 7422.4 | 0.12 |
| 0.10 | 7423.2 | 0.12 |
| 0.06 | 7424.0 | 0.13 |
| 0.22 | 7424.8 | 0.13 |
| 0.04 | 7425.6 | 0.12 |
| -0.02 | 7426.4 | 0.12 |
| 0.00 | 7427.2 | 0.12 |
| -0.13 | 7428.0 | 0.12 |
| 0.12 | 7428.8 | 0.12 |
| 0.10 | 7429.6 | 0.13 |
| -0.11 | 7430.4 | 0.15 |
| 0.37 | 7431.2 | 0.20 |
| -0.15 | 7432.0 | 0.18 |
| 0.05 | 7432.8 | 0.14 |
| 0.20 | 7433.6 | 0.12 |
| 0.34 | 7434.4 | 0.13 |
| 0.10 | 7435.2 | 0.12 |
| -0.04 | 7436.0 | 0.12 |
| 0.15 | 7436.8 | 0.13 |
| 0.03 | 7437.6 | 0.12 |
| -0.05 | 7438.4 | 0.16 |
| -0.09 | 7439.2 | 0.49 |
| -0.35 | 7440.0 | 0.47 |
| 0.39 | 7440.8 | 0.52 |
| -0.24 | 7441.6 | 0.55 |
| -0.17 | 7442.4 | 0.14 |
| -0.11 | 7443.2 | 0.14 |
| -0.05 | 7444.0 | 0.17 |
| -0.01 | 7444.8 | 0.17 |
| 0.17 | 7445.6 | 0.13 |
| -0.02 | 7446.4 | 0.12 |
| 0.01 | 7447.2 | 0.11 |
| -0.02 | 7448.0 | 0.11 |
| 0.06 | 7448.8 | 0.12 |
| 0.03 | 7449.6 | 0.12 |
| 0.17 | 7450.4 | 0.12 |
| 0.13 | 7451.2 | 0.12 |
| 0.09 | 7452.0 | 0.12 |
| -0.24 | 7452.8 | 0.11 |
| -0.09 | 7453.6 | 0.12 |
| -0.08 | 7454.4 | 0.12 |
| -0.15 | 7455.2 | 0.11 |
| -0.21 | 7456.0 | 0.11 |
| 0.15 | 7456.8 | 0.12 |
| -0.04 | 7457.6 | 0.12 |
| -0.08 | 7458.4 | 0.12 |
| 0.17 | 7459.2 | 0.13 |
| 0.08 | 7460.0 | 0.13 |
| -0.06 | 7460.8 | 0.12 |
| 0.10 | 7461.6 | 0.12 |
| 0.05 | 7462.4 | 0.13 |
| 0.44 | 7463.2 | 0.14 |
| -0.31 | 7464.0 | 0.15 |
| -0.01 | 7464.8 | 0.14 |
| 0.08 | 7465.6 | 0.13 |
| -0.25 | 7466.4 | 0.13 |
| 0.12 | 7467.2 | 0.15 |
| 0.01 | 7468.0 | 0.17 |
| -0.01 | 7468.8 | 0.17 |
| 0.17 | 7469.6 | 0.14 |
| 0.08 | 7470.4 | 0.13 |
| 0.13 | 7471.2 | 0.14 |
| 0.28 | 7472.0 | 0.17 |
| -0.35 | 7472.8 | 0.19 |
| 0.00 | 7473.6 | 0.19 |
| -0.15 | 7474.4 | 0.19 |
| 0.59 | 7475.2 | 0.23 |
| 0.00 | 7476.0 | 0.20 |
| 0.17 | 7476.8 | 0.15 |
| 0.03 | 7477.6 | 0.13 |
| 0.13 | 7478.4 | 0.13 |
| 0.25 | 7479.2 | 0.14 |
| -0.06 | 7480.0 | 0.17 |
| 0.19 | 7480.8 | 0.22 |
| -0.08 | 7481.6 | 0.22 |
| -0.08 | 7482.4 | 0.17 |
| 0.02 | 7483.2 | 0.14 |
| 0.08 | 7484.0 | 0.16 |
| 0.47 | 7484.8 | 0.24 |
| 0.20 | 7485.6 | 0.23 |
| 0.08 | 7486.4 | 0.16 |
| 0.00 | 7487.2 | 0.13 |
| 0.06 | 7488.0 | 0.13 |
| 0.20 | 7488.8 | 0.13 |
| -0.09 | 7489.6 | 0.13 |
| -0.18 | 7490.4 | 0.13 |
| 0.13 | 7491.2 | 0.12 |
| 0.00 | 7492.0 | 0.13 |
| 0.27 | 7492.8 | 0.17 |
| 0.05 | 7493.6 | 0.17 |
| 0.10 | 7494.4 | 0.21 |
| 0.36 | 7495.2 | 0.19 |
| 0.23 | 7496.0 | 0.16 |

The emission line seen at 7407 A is [O II]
